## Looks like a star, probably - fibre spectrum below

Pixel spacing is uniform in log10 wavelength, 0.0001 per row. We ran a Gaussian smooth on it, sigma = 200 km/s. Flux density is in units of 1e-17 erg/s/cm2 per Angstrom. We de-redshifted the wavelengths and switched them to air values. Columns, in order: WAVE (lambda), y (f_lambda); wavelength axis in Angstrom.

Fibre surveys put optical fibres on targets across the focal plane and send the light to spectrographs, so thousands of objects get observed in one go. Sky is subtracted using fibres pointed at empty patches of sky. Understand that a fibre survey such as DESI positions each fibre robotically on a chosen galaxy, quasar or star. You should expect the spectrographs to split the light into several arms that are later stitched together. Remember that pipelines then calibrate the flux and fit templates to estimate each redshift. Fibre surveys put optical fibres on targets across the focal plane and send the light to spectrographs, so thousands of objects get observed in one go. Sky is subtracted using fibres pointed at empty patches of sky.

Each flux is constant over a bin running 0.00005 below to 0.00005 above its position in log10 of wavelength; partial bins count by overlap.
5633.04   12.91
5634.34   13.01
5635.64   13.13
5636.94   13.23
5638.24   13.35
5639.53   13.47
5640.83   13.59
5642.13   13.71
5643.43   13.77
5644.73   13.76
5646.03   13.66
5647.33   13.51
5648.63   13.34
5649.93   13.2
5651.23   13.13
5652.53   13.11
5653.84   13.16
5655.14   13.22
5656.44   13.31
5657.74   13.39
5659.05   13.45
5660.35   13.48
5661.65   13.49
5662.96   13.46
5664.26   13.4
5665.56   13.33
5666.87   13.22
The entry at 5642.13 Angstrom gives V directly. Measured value 13.71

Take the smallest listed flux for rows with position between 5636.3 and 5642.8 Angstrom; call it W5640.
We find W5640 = 13.23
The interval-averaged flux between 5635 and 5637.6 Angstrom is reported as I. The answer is 13.2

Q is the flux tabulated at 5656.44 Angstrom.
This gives 13.31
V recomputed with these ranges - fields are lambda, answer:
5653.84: 13.16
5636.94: 13.23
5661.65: 13.49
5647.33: 13.51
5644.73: 13.76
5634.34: 13.01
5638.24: 13.35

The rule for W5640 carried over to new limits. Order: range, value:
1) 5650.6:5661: 13.11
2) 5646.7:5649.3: 13.34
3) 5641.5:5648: 13.51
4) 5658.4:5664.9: 13.4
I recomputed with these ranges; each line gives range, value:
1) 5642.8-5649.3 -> 13.6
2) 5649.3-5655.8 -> 13.2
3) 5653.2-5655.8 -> 13.2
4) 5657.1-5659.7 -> 13.4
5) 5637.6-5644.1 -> 13.6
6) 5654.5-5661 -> 13.4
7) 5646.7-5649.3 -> 13.4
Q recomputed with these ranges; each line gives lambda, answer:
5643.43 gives 13.77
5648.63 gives 13.34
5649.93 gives 13.2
